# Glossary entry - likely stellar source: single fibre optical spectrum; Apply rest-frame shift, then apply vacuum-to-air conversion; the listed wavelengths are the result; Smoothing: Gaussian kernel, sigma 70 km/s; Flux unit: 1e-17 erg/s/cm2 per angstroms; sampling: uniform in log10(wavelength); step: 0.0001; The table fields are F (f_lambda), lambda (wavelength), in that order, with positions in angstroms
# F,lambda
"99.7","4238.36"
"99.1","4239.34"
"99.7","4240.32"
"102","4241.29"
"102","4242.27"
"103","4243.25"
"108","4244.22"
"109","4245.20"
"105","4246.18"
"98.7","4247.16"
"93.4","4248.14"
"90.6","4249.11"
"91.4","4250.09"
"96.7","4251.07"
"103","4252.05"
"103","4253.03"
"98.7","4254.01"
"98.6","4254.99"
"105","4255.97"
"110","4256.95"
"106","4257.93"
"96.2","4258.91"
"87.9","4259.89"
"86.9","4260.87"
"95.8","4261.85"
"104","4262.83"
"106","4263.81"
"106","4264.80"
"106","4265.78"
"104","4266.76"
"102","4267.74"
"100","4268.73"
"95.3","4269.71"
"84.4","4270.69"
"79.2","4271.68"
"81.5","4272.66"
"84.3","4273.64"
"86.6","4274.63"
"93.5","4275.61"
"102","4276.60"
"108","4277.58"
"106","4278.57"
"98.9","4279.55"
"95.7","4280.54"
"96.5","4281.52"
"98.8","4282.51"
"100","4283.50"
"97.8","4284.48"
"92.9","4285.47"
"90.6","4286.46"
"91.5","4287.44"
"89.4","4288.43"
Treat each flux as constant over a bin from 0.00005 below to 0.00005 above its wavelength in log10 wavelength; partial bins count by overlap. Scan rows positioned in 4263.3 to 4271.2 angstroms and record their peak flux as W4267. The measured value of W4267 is 106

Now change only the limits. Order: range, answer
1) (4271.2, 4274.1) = 84.3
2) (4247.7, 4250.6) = 93.4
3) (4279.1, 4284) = 100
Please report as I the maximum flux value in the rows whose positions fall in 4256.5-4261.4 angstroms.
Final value 110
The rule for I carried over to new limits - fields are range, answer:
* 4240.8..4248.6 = 109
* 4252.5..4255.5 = 103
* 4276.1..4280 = 108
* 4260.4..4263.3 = 104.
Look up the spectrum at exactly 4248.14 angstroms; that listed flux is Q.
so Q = 93.4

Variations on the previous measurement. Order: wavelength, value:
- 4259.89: 87.9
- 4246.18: 105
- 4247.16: 98.7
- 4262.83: 104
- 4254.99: 98.6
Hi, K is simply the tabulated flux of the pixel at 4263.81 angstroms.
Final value 106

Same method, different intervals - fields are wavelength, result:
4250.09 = 91.4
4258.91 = 96.2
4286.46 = 90.6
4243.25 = 103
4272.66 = 81.5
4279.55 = 98.9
